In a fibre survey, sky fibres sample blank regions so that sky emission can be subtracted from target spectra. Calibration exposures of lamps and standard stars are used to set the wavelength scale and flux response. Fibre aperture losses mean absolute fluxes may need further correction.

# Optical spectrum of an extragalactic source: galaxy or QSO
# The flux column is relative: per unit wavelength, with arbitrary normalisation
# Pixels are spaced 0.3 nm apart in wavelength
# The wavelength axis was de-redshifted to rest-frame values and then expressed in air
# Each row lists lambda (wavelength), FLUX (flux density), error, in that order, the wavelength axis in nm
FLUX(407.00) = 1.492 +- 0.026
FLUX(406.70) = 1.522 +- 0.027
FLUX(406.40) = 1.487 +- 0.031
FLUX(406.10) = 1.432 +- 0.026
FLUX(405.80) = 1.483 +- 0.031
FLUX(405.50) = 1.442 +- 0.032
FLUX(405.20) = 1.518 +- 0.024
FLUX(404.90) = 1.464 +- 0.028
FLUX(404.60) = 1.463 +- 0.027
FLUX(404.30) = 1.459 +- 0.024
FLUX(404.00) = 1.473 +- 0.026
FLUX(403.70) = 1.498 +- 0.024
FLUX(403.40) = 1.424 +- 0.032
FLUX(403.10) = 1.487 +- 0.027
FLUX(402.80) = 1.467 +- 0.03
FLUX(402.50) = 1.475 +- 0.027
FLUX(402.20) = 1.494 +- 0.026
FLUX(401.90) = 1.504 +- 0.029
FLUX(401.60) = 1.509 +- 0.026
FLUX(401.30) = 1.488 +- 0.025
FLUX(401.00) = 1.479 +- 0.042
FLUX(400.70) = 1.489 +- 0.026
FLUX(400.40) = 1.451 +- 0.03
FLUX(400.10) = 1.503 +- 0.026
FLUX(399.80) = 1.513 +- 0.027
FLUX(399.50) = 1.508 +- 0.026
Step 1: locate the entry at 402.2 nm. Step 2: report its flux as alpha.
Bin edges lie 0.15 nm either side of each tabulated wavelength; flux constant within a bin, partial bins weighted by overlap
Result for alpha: 1.494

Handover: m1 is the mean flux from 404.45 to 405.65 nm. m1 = 1.47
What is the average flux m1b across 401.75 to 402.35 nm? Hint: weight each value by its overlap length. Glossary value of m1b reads 1.5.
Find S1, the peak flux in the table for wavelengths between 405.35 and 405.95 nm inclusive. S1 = 1.483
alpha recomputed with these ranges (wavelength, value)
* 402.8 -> 1.467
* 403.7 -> 1.498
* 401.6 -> 1.509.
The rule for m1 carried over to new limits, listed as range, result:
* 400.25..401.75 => 1.48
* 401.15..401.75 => 1.5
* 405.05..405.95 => 1.48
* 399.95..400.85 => 1.48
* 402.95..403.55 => 1.46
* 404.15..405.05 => 1.46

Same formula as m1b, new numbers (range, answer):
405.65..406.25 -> 1.46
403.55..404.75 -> 1.47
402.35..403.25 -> 1.48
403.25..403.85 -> 1.46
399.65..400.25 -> 1.51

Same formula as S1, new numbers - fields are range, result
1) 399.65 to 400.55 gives 1.513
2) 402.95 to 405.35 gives 1.518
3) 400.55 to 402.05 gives 1.509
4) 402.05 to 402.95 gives 1.494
